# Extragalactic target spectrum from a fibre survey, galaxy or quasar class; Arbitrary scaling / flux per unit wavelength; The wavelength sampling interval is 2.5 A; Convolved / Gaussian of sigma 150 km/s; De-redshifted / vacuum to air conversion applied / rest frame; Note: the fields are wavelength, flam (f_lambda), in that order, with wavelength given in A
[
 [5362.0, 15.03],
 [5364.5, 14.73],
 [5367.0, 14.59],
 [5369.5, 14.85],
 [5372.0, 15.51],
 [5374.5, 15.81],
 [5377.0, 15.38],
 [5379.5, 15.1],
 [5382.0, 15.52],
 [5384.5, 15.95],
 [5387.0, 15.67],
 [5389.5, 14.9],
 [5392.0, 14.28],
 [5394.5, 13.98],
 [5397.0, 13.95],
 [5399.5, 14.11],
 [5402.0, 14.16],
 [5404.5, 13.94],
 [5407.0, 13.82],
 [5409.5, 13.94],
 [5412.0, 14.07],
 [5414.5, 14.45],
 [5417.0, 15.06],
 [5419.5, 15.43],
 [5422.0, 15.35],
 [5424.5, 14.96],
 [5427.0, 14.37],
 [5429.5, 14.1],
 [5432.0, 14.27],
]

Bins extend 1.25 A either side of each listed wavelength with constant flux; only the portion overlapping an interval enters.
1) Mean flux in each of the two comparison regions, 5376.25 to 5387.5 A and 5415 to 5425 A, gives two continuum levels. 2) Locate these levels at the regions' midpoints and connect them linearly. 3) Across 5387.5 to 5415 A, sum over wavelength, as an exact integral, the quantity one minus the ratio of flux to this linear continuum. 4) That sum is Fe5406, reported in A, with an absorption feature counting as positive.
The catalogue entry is 2.1 A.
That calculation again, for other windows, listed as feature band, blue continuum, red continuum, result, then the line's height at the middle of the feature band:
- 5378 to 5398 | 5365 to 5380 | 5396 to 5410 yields -0.5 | 14.6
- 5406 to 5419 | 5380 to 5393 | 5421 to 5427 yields 0.6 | 15.1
